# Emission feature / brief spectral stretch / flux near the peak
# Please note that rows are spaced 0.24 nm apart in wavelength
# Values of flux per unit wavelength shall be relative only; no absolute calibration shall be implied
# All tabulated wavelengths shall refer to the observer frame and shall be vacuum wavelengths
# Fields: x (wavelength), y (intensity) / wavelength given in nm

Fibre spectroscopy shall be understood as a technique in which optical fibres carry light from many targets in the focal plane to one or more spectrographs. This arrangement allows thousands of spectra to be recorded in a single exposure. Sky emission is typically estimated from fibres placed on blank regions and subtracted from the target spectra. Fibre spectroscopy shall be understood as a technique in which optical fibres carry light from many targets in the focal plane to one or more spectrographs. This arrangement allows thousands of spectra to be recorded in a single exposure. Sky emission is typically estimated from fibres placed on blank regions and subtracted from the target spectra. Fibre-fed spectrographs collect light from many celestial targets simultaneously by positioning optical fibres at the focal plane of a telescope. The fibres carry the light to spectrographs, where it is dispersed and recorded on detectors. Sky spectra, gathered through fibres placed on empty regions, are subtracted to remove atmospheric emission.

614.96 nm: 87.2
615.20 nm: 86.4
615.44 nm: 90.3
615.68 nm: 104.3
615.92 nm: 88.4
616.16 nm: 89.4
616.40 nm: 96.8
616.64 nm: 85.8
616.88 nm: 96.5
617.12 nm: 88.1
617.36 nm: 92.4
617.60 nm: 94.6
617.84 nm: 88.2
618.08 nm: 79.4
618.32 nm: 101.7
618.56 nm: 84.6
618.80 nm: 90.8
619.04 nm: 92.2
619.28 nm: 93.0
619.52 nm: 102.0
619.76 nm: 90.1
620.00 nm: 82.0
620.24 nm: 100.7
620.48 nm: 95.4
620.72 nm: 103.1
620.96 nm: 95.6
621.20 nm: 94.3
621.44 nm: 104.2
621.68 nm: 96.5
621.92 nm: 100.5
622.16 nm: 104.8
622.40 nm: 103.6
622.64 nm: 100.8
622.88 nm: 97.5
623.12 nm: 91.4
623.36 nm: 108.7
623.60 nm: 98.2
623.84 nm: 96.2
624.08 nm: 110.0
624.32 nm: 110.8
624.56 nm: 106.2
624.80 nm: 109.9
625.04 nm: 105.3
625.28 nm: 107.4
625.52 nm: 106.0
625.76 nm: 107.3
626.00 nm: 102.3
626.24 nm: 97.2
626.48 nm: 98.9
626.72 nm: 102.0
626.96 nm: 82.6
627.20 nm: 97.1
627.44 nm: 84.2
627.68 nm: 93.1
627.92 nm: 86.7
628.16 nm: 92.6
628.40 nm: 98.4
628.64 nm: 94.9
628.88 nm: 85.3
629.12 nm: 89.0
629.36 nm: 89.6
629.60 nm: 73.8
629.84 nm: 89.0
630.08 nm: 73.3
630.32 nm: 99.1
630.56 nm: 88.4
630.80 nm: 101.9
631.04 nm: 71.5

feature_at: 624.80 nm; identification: C III]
